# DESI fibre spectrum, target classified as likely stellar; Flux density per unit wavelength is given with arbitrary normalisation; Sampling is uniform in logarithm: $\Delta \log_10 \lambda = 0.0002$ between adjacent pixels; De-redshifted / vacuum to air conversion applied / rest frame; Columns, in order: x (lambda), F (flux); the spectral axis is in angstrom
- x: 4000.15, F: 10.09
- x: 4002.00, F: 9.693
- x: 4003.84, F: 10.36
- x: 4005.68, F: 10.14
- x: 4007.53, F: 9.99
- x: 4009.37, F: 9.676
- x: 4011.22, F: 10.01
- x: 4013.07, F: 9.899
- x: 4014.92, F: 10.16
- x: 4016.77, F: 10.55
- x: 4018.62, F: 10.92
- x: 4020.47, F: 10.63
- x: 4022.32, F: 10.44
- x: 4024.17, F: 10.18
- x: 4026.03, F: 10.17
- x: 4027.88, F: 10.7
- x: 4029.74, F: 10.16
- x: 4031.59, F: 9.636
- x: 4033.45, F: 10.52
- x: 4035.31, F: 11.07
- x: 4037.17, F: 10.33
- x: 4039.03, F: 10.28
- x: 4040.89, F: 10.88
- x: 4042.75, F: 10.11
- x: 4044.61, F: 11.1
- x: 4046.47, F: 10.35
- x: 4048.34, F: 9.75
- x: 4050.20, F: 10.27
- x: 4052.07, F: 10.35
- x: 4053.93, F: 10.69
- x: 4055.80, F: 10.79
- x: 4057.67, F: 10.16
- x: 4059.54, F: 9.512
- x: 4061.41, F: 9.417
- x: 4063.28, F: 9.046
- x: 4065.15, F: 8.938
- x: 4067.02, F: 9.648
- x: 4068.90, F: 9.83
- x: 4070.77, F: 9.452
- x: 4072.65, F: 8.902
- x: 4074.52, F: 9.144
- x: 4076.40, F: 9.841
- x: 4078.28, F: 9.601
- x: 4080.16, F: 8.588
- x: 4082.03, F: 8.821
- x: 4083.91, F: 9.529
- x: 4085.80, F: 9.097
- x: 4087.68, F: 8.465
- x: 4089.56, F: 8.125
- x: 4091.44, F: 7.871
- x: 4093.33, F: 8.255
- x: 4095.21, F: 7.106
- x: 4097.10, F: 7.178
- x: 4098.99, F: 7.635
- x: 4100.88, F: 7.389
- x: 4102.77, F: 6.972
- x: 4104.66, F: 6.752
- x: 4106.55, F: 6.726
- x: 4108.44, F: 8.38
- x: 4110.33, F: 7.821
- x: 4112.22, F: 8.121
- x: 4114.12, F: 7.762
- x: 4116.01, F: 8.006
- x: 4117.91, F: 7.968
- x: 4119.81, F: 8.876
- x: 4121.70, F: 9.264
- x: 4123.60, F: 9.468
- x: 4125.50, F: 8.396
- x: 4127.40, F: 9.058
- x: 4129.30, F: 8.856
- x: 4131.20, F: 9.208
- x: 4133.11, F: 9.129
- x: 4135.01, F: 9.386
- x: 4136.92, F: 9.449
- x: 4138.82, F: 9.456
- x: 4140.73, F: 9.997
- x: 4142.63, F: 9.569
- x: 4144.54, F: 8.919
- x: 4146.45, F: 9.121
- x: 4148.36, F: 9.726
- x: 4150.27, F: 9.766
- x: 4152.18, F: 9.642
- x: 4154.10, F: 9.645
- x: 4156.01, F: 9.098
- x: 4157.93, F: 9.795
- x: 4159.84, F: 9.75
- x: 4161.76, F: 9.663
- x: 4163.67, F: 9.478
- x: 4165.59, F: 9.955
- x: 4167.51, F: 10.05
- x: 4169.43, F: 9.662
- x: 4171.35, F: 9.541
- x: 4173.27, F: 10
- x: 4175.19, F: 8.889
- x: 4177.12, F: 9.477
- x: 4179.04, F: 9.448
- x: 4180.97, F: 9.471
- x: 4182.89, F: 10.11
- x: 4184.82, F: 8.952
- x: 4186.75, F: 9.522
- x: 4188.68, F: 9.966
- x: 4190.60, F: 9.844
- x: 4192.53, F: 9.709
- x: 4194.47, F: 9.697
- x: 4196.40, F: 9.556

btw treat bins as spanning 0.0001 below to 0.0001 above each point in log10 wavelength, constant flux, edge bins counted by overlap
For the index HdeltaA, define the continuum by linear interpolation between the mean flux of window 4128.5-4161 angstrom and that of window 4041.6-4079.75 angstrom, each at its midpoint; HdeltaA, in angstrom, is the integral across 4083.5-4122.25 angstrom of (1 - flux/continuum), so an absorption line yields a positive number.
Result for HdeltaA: 6.86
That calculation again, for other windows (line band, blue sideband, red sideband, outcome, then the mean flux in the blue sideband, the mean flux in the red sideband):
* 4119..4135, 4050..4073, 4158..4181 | 1.04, 9.77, 9.63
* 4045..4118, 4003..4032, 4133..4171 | 8.34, 10.2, 9.57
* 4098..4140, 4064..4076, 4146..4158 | 4.80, 9.34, 9.54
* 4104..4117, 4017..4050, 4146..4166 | 2.93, 10.4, 9.61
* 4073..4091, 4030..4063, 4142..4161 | 1.85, 10.3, 9.5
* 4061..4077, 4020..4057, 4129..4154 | 1.23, 10.4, 9.42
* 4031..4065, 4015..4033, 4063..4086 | -1.24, 10.4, 9.27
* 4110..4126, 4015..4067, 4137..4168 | 2.22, 10.2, 9.59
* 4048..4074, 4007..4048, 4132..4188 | 0.99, 10.3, 9.54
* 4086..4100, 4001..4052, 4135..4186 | 2.90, 10.3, 9.56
